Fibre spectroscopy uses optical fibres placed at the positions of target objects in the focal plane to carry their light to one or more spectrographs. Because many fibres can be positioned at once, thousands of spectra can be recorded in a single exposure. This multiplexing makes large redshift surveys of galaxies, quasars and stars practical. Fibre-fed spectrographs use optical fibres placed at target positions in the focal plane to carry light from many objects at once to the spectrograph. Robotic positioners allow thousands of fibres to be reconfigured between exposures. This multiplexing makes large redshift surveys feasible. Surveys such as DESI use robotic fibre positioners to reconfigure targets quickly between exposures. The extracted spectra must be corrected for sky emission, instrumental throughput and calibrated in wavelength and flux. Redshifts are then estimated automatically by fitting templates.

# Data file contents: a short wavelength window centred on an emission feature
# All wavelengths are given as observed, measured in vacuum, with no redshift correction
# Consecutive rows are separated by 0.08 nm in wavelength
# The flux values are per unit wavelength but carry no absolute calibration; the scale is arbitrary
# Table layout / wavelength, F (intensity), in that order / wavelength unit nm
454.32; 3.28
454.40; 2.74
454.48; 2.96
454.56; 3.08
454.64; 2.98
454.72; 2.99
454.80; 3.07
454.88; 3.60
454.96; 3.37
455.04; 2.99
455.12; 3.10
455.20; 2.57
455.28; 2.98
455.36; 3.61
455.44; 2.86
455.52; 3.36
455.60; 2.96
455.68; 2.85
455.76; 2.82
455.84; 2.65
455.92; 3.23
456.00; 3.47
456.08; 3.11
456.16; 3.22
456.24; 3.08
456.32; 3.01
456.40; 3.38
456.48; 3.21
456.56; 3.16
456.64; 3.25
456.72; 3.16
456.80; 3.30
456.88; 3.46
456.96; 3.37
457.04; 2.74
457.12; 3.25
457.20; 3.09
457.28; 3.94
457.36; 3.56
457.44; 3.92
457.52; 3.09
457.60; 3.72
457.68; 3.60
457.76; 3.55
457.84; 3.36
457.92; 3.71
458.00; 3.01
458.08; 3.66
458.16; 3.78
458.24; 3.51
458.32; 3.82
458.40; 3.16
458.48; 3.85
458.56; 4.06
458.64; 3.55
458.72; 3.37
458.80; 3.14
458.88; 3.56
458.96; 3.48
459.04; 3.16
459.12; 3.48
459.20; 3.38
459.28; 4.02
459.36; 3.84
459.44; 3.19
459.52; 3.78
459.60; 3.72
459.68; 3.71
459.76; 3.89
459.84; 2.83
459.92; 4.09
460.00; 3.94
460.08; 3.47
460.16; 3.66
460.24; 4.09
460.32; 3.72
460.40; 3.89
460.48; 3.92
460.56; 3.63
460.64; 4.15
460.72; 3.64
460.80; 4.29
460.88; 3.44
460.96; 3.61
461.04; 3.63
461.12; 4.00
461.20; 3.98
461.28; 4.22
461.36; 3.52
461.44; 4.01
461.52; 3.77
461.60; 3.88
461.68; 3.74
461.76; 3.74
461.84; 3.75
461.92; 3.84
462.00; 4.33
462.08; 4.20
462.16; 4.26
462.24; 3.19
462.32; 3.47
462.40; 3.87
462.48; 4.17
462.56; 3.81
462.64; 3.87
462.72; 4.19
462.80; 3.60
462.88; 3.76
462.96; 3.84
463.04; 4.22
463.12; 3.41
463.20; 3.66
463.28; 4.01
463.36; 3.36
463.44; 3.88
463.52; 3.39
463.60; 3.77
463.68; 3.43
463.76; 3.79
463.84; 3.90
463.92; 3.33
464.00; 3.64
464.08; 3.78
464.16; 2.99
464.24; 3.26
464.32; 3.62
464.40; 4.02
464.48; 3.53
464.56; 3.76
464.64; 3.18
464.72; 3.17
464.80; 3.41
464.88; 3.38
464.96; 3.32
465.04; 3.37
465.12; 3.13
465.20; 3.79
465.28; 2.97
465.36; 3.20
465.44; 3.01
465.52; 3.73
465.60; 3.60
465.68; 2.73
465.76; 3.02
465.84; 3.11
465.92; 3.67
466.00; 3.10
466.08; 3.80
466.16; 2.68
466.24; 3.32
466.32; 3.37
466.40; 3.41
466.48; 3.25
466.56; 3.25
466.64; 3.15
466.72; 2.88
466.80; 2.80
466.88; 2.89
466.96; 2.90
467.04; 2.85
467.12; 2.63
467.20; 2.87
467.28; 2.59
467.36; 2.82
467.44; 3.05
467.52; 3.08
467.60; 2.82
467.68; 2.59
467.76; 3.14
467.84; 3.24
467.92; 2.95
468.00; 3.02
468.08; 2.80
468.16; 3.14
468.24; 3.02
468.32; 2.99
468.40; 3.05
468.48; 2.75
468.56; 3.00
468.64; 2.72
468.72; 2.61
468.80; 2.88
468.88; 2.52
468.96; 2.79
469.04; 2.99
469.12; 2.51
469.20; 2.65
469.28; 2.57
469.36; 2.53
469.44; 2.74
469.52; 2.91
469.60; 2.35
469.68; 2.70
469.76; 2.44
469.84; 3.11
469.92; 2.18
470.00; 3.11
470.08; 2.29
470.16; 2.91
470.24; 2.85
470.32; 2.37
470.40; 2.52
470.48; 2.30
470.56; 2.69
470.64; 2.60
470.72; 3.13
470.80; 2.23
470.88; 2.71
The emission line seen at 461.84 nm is C III] 1909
